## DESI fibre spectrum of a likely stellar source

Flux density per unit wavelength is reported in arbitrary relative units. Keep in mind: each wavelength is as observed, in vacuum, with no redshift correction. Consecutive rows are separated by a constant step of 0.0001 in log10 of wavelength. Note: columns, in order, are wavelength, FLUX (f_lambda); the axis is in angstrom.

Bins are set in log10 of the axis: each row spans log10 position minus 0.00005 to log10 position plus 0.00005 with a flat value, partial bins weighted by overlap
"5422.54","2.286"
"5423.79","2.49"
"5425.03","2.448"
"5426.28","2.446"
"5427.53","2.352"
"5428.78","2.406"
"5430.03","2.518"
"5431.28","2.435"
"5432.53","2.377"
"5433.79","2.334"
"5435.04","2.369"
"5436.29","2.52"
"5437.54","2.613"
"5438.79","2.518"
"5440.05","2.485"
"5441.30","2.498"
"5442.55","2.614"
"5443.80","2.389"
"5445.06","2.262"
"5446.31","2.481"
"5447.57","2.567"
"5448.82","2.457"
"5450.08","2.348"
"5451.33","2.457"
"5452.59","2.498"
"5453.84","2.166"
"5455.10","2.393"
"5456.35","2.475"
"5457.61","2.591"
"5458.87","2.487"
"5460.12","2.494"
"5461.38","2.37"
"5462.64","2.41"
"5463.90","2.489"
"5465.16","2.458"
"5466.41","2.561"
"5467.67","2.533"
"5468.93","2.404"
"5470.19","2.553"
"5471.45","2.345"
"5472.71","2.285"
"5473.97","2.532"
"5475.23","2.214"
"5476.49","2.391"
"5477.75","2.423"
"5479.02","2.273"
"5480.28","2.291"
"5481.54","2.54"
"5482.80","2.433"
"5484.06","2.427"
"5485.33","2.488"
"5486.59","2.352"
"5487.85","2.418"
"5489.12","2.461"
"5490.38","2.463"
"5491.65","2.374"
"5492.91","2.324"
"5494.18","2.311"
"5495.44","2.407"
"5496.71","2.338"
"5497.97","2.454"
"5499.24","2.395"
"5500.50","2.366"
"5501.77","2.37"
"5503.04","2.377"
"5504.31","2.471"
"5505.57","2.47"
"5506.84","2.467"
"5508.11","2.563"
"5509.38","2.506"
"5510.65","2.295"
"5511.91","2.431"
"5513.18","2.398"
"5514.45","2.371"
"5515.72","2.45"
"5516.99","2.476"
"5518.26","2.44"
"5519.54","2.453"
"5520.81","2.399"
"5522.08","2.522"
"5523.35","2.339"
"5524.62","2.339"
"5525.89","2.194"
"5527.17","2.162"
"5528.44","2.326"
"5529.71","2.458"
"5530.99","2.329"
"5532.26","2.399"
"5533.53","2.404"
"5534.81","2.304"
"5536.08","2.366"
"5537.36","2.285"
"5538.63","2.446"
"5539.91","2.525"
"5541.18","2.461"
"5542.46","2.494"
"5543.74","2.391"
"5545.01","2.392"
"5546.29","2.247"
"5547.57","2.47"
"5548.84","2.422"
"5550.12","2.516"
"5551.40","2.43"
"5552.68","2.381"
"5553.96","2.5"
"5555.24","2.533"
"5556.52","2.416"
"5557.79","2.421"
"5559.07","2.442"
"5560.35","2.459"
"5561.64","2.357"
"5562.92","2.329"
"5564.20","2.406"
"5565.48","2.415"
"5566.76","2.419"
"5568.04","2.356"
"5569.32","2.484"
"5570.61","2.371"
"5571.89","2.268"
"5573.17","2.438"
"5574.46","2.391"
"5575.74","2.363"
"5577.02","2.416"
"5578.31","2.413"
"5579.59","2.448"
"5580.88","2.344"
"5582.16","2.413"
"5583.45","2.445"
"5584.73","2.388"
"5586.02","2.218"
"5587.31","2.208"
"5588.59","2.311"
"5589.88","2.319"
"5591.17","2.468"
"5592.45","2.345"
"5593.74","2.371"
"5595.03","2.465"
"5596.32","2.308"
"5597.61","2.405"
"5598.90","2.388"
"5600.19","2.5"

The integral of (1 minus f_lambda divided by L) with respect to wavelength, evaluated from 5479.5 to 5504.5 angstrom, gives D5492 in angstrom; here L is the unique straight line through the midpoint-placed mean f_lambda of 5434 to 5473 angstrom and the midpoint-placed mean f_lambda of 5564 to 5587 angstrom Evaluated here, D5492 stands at 0.3 angstrom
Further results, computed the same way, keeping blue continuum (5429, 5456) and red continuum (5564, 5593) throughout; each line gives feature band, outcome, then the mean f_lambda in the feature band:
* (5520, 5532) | 0.3 angstrom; 2.35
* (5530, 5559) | -0.3 angstrom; 2.42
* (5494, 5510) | -0.1 angstrom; 2.43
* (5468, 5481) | 0.3 angstrom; 2.38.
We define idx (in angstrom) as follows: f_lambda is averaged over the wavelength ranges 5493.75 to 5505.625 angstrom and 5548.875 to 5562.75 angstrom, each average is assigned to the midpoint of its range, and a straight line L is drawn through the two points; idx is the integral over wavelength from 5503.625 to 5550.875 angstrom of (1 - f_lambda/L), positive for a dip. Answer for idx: 0.2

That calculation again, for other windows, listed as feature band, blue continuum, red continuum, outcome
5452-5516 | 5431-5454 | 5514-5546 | 0.0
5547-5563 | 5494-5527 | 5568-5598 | -0.4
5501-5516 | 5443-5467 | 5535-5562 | 0.0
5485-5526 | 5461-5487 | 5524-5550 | -0.2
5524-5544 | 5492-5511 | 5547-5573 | 0.4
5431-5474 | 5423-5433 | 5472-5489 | -0.6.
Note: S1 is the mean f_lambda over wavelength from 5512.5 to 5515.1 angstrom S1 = 2.38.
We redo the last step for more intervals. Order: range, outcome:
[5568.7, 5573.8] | 2.39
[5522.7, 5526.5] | 2.3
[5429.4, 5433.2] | 2.44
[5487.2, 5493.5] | 2.41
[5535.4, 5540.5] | 2.4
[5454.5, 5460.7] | 2.49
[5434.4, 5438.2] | 2.5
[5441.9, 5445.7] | 2.42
